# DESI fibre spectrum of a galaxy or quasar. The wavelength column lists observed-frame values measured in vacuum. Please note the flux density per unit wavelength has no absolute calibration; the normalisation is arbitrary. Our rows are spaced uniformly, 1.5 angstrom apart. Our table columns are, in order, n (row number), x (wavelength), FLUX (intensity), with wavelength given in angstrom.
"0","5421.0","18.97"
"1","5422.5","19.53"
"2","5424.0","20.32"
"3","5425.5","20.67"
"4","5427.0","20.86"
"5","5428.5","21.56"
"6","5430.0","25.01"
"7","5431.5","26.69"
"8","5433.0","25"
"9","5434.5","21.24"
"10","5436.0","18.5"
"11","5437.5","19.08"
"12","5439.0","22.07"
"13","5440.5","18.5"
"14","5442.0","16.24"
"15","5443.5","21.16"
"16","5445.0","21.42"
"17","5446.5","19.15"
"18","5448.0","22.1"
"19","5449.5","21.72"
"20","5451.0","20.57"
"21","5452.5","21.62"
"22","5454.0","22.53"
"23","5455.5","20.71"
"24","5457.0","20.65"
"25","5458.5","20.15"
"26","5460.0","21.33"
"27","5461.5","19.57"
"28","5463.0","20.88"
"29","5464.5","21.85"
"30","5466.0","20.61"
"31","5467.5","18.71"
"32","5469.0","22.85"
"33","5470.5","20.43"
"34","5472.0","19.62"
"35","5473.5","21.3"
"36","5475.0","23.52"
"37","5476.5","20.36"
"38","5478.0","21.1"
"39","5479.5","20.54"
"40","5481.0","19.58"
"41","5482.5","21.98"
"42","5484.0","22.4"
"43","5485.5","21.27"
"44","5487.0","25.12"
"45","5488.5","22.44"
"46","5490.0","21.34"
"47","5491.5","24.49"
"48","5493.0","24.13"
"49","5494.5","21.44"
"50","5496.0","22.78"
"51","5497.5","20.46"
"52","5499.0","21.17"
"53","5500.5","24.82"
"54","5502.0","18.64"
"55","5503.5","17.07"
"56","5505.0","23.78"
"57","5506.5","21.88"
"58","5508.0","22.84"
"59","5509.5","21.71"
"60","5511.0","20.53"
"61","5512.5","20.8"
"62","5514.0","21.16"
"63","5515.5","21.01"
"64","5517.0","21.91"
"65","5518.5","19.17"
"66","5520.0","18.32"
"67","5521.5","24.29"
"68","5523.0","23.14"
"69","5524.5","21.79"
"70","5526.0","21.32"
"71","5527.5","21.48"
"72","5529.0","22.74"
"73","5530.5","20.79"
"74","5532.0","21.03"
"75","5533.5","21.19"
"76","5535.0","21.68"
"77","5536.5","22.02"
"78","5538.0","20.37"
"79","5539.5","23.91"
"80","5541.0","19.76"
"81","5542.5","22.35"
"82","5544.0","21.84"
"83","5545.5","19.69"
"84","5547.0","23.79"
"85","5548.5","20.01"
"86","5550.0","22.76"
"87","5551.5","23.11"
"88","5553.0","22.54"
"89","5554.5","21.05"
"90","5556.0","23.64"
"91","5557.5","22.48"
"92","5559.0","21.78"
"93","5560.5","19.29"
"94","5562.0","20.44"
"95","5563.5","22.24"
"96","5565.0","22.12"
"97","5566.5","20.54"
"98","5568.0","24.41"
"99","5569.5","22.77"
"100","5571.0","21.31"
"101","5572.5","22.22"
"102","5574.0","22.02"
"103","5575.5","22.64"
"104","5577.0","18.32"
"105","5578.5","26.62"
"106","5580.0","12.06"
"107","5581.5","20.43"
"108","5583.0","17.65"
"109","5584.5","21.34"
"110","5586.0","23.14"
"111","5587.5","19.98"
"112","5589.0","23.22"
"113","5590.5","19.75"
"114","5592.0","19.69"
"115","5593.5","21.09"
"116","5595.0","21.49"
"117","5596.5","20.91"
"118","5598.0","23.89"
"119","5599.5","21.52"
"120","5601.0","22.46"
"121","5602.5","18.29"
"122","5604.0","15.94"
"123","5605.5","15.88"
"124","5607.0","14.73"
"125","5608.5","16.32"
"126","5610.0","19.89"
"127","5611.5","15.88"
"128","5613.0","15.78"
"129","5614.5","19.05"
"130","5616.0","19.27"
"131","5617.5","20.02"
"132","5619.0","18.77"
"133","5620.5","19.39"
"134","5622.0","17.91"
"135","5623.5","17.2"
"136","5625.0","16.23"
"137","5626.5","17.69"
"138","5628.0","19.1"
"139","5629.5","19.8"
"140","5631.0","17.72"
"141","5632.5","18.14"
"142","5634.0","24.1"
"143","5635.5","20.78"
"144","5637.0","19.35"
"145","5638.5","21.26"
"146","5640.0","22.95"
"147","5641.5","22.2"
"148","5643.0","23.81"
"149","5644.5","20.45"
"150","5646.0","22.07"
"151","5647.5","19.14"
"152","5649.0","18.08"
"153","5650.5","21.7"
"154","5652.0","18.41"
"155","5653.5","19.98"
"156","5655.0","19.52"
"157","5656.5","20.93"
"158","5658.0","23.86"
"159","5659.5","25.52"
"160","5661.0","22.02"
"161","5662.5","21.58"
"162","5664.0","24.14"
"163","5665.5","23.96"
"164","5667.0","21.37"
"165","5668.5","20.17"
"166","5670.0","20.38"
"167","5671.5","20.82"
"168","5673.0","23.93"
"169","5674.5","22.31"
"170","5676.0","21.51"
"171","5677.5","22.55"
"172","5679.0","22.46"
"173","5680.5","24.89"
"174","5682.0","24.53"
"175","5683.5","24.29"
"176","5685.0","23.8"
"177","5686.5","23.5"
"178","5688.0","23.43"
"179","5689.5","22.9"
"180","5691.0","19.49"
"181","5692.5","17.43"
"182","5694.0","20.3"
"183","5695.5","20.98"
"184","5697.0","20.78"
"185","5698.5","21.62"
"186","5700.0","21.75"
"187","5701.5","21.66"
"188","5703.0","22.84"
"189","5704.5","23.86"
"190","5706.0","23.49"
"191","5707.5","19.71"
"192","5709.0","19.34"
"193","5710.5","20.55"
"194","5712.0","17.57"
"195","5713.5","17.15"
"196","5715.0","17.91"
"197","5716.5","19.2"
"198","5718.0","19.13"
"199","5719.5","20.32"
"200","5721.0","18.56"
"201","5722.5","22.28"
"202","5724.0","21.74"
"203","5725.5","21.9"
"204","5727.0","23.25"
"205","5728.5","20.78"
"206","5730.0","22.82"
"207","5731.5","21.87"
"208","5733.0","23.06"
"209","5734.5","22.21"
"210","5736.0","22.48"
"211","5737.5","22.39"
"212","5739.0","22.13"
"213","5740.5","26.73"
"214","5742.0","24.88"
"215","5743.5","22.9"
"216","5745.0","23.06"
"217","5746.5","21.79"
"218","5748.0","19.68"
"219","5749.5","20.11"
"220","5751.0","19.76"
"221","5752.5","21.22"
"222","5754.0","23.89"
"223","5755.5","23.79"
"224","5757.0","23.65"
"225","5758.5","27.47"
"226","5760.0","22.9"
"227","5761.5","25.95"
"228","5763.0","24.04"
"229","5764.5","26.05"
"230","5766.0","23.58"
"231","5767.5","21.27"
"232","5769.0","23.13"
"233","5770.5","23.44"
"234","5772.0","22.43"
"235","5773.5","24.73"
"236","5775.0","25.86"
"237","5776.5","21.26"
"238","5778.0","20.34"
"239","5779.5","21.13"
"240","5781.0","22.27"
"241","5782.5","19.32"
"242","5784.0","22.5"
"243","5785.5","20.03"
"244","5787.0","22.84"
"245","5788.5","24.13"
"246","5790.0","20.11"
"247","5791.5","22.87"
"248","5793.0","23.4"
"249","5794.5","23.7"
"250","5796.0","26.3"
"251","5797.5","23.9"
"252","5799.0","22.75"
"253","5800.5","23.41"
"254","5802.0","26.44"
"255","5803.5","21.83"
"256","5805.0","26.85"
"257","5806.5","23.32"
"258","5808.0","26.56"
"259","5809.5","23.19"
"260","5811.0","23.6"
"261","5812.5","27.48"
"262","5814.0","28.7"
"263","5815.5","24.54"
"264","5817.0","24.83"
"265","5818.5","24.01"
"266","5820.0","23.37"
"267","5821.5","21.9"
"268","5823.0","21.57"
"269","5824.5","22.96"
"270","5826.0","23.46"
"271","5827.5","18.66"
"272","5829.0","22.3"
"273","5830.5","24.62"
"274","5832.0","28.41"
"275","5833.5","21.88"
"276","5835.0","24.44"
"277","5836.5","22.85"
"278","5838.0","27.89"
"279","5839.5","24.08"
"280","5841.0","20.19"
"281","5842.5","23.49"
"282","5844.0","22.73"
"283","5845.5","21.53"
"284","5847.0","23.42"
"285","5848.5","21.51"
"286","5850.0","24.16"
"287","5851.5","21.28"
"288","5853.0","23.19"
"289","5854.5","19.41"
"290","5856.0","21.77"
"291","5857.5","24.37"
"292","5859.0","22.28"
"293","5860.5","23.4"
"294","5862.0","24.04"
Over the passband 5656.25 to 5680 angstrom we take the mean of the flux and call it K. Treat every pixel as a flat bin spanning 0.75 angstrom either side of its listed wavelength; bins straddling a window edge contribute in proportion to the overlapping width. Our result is 22.4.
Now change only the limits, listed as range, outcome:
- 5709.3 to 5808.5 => 22.5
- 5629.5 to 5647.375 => 21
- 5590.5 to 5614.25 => 18.9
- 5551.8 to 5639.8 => 20.1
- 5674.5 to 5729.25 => 21.3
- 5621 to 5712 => 21.2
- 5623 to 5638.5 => 19.1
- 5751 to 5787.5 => 23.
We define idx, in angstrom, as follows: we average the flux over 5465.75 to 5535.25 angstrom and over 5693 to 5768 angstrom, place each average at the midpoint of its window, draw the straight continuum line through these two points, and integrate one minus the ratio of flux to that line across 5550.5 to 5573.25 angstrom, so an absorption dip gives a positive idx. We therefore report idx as -0.41 angstrom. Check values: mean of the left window 21.5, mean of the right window 21.9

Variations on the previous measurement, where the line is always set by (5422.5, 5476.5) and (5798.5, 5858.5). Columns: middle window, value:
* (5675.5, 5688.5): -0.50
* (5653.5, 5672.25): 0.44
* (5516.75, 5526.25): 0.06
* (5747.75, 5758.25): 0.44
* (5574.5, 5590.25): 1.01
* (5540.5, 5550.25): 0.12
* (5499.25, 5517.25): 0.10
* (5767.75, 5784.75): 0.63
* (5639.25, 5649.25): 0.42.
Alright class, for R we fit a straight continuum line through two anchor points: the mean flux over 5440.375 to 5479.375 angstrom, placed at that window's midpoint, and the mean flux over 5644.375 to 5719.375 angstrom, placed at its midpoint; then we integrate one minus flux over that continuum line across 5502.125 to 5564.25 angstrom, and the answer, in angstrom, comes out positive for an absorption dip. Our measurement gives -1.61 angstrom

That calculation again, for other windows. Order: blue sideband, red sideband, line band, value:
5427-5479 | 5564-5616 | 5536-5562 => -1.72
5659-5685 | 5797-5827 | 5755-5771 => -0.31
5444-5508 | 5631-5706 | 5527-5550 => -0.04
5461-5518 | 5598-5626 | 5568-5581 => -1.34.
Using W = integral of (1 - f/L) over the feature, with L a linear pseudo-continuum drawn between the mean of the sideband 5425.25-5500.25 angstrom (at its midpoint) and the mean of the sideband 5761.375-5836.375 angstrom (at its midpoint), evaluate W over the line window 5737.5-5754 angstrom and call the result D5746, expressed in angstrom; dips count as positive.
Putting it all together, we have 0.6 angstrom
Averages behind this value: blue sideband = 21.4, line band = 22.3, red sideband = 23.5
